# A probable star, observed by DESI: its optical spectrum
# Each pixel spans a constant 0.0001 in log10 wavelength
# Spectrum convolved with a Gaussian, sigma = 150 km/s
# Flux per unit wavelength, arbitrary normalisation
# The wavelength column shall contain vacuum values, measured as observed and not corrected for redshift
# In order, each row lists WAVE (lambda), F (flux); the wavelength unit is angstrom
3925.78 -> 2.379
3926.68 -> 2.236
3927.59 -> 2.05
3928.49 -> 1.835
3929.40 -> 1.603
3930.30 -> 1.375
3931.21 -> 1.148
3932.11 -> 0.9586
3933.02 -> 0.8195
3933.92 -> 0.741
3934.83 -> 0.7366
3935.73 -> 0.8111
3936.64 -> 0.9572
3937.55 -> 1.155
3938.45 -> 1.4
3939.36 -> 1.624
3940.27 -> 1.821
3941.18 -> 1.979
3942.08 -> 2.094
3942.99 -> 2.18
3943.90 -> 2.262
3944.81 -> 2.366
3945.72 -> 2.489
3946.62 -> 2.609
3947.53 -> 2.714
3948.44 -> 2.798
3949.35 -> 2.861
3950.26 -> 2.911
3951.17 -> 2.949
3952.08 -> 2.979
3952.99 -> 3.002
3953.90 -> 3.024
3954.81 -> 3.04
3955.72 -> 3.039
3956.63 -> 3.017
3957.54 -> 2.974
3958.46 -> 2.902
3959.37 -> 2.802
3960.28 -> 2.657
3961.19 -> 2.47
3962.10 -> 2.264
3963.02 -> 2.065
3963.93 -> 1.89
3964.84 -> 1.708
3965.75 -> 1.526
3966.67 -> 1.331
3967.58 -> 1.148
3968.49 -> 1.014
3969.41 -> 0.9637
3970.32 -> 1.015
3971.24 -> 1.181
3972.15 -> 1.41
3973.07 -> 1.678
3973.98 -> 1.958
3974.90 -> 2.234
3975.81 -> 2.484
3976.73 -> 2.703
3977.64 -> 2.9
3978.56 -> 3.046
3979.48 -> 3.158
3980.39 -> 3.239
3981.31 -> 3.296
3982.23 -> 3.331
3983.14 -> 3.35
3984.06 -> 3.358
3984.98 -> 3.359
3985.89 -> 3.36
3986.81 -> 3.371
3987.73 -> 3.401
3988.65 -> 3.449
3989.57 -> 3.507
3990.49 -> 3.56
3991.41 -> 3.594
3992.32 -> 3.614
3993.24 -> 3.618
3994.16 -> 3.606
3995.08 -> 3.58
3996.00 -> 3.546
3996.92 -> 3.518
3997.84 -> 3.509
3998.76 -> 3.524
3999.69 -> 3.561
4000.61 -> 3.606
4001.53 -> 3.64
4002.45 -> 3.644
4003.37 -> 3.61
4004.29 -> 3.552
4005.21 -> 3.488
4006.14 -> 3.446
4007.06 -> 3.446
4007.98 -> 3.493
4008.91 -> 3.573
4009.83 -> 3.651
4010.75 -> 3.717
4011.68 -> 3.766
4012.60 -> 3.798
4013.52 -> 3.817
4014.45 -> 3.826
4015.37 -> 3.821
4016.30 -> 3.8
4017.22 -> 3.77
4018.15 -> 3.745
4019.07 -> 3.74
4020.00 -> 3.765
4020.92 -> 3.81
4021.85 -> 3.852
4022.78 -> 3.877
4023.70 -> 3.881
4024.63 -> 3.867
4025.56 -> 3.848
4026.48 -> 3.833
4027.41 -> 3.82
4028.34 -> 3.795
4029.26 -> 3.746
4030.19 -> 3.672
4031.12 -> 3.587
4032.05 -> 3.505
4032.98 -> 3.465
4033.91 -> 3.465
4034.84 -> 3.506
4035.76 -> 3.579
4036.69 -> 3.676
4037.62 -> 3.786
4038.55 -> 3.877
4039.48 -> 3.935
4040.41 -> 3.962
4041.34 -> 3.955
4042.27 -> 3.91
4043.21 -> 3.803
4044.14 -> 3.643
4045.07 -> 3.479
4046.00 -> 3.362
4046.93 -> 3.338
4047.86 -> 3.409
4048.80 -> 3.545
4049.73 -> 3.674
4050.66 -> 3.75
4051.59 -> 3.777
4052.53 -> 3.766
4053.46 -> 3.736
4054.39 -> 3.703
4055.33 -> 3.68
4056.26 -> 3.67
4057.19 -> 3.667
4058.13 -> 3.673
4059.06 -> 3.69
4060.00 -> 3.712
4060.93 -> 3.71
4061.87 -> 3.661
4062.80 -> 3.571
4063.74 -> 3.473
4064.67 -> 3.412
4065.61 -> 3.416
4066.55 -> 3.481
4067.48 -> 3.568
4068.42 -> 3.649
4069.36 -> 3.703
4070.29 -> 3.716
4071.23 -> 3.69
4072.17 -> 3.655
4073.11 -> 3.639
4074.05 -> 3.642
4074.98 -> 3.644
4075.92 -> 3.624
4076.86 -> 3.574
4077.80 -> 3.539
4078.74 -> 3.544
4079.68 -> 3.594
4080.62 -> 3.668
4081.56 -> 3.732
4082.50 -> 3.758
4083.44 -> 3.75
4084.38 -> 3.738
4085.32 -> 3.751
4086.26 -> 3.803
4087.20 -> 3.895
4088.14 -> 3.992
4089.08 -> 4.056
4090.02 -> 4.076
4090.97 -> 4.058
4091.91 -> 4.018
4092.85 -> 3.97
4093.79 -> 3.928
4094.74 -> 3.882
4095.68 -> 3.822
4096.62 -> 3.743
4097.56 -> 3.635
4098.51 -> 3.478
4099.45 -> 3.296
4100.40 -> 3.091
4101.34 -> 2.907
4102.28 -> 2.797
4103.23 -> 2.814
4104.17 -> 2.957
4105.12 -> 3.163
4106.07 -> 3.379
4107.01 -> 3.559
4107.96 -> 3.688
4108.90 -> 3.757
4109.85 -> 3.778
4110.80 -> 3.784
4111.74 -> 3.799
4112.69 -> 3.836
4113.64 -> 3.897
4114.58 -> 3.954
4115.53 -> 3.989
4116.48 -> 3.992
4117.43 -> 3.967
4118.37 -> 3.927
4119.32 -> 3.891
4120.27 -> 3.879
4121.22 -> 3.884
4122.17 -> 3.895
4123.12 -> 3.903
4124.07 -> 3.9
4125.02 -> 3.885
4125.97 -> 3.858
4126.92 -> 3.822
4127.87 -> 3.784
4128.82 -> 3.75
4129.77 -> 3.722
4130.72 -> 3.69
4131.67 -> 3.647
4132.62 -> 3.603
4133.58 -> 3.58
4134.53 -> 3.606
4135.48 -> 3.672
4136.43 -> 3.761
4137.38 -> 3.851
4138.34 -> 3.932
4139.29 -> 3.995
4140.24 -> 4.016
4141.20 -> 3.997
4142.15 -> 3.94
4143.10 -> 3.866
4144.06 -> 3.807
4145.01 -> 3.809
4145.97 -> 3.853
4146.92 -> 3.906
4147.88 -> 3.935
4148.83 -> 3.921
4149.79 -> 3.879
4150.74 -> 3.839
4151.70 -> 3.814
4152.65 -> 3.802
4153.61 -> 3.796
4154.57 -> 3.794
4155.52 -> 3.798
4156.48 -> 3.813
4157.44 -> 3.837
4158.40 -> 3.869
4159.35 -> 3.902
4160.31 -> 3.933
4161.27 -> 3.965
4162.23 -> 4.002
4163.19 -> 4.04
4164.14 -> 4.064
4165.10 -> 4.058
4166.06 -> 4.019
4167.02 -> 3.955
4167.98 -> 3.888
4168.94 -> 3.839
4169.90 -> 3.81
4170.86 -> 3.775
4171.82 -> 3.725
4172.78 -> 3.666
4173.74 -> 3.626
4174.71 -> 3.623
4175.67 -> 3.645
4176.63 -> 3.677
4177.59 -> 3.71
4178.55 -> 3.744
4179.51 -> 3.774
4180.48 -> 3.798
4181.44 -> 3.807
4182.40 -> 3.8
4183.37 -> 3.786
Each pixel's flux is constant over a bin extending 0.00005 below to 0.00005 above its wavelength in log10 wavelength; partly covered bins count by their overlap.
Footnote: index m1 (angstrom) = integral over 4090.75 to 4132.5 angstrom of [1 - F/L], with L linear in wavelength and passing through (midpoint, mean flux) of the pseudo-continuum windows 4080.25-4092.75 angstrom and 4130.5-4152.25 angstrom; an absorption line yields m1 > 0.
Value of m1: 1.8 angstrom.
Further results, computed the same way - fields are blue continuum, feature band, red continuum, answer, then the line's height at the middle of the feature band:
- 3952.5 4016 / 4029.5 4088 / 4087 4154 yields -4.5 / 3.4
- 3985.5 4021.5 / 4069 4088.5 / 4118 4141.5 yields 0.2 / 3.73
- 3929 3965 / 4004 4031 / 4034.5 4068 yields -4.9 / 3.16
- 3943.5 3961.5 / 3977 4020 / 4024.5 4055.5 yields -3.4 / 3.27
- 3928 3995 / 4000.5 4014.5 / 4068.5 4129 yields -4.0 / 2.81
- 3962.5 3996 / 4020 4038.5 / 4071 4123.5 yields -3.9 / 3.08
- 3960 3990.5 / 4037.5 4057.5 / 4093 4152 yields -4.1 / 3.07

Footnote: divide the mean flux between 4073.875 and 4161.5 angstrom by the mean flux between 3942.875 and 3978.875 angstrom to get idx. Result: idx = 1.6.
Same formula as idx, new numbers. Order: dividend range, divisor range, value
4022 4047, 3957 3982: 1.72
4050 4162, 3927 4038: 1.30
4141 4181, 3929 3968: 1.85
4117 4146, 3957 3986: 1.64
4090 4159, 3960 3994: 1.47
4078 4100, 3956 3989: 1.55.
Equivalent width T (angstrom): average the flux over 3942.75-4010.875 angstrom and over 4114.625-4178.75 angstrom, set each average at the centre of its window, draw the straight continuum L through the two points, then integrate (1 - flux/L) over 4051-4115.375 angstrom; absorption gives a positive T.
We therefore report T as -3.2 angstrom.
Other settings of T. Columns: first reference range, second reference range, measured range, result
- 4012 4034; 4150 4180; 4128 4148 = 0.1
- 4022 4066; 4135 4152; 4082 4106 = 1.1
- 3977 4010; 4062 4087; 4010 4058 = -2.4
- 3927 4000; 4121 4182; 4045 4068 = -3.5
